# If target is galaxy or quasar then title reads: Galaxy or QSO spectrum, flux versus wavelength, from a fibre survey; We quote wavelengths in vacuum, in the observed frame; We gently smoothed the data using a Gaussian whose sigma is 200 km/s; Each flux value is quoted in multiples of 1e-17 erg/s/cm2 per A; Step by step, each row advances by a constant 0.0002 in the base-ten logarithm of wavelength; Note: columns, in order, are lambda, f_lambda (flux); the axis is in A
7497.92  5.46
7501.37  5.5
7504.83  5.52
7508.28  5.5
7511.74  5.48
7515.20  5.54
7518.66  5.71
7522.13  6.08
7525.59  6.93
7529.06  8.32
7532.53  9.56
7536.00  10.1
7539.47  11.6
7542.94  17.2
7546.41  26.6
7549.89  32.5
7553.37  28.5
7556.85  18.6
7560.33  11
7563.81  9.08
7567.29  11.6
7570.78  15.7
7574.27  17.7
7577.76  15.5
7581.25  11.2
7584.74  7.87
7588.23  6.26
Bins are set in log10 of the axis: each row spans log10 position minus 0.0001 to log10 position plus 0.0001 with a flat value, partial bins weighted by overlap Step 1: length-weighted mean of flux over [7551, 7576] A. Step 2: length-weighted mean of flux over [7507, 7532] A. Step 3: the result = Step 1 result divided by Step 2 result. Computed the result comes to 2.6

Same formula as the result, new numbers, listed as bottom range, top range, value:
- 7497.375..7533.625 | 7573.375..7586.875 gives 2.00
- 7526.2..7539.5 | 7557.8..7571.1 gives 1.26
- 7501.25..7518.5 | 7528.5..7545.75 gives 2.26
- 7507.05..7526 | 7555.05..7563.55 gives 2.39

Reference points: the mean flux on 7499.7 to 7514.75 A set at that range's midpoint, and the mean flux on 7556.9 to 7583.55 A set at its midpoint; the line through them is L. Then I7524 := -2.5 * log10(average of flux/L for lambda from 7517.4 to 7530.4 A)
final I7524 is 0.131 mag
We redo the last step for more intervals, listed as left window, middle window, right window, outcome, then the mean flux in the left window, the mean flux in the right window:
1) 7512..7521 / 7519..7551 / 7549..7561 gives 0.105 mag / 5.63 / 23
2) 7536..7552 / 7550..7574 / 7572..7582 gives 0.063 mag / 20.8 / 15.2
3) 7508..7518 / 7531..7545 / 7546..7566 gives 0.156 mag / 5.53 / 20.5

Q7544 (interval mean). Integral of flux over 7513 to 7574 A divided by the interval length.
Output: 13.8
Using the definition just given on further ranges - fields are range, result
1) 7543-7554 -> 27.4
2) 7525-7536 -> 8.69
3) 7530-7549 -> 15.5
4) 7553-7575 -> 15.2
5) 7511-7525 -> 5.82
